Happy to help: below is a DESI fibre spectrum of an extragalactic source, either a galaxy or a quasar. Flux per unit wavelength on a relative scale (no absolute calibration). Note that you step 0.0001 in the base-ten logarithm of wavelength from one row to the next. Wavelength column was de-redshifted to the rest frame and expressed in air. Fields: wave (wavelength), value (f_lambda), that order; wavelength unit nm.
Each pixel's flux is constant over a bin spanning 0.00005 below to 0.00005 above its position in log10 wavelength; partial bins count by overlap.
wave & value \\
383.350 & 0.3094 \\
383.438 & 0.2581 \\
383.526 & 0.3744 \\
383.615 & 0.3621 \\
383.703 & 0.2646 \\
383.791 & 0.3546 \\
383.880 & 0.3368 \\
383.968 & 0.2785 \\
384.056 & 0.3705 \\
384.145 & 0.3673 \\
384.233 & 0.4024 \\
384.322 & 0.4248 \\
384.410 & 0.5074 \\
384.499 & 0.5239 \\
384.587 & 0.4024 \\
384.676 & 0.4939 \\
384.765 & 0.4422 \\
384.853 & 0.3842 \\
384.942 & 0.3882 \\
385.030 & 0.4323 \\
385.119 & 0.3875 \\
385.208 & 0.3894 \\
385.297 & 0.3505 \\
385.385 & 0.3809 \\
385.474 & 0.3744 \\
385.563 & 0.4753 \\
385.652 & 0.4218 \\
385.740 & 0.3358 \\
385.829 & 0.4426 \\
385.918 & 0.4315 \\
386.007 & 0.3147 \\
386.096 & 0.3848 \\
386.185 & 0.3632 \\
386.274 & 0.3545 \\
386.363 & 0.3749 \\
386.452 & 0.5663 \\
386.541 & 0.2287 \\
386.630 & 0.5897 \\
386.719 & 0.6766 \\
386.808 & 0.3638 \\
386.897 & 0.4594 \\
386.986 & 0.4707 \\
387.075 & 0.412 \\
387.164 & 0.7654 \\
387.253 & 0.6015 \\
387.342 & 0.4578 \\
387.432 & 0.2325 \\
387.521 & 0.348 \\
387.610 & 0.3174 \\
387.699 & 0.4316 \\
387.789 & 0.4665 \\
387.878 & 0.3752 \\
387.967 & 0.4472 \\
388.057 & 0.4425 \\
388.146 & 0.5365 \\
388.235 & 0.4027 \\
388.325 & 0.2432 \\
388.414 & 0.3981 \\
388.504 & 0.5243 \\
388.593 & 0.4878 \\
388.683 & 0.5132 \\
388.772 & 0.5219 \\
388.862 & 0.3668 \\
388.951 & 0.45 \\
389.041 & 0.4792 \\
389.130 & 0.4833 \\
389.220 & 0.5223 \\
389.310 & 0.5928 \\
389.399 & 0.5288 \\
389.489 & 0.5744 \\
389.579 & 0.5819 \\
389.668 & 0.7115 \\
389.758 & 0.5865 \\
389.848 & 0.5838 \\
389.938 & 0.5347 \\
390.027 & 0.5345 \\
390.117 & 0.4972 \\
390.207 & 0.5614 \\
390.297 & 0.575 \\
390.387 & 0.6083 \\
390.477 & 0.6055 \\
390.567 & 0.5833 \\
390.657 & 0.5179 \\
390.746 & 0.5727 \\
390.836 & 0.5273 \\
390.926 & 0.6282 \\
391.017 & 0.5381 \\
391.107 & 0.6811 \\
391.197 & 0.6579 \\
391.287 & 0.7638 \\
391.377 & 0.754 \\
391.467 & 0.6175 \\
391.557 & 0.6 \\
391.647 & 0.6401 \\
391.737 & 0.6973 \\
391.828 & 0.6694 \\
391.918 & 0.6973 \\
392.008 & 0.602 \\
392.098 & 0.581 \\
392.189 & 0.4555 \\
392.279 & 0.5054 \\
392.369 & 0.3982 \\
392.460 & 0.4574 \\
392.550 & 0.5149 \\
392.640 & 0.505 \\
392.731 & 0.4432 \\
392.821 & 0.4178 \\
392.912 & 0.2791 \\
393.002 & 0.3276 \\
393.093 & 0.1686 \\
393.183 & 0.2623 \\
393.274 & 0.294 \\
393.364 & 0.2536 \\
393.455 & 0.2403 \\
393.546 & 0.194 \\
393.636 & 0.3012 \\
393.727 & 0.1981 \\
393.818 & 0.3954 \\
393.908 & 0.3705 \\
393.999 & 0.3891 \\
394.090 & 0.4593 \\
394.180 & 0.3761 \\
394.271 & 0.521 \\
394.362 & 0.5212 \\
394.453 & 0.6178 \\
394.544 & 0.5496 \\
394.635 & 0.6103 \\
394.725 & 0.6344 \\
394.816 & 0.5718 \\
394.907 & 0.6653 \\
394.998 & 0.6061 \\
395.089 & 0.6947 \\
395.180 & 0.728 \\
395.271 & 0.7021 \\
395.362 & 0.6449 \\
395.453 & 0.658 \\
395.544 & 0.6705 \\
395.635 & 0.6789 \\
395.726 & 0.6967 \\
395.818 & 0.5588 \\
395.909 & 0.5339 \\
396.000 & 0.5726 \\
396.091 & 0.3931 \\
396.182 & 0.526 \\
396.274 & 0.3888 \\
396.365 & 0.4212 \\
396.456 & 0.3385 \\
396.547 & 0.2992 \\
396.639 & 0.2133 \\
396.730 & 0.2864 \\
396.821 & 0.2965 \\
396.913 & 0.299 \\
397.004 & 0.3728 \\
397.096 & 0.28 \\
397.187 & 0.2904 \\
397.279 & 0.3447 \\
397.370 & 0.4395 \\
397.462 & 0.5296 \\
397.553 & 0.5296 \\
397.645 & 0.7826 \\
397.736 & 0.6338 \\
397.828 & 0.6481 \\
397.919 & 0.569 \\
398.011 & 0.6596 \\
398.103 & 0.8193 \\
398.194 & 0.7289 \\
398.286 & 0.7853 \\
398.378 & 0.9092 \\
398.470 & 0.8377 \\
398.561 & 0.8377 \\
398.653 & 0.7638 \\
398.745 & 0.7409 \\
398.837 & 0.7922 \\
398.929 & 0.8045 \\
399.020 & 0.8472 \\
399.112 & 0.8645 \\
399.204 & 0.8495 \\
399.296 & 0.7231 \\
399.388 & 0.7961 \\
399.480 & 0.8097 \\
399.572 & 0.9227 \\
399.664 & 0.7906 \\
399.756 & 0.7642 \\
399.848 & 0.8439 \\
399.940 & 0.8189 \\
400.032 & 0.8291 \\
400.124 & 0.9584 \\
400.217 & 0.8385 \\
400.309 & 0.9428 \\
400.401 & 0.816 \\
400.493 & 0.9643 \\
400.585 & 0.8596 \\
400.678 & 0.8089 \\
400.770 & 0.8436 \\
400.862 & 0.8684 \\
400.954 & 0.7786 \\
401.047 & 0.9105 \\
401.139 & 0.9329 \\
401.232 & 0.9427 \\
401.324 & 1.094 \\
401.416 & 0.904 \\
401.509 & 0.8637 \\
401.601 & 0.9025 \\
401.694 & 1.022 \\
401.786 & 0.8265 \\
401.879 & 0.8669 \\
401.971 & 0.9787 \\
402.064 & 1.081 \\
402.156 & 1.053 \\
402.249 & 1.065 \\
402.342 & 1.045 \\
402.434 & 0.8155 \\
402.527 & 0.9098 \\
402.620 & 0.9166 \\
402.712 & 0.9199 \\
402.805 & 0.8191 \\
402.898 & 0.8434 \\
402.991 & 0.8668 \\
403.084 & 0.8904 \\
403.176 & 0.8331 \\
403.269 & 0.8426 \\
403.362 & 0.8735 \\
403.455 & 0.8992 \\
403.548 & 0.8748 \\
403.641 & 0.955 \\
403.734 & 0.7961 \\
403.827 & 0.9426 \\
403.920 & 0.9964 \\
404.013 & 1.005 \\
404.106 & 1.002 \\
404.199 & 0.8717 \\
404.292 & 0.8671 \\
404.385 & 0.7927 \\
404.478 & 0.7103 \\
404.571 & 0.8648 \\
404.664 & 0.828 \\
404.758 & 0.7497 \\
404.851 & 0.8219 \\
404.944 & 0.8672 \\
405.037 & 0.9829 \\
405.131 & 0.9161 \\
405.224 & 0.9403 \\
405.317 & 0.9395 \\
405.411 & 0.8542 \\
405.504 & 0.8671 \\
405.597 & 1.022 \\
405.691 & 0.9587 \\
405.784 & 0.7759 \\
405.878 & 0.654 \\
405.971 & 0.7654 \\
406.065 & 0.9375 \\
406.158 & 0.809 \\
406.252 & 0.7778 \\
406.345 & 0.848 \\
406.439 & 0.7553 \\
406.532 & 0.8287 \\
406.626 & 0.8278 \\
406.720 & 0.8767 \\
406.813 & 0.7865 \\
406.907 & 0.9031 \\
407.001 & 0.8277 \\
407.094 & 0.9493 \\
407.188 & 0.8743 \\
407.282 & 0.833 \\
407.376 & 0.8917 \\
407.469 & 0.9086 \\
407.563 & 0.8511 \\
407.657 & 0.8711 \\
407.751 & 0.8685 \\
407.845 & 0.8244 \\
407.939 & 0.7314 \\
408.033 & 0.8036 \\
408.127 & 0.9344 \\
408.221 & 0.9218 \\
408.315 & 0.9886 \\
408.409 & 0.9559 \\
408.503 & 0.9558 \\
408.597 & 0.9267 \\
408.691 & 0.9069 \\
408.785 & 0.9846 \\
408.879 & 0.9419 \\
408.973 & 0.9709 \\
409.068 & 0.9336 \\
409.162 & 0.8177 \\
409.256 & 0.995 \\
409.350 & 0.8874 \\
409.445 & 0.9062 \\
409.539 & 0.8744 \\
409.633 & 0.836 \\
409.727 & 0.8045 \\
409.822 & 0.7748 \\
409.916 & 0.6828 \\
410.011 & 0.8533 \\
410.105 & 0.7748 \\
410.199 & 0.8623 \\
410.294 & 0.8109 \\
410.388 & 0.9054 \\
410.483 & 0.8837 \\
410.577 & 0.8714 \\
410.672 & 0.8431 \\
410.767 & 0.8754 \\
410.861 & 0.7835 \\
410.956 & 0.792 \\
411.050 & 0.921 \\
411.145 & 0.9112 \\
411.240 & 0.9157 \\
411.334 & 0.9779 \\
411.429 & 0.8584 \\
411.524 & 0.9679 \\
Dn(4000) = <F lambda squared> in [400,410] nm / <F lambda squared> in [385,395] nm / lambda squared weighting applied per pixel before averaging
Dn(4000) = 1.99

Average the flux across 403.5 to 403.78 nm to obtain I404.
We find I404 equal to 0.875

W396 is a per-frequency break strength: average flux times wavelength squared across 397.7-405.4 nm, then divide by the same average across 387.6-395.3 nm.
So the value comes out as 1.80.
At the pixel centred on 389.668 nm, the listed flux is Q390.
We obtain 0.7115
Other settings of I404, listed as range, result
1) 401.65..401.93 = 0.907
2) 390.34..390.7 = 0.578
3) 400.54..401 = 0.832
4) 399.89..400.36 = 0.876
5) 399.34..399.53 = 0.804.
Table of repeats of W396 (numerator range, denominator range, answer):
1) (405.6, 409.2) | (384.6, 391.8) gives 1.94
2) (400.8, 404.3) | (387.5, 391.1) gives 1.93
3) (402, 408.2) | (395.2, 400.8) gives 1.37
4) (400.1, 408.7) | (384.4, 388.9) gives 2.25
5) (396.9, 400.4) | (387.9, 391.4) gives 1.39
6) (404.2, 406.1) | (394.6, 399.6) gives 1.46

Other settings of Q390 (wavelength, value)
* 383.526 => 0.3744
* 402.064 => 1.081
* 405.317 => 0.9395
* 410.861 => 0.7835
